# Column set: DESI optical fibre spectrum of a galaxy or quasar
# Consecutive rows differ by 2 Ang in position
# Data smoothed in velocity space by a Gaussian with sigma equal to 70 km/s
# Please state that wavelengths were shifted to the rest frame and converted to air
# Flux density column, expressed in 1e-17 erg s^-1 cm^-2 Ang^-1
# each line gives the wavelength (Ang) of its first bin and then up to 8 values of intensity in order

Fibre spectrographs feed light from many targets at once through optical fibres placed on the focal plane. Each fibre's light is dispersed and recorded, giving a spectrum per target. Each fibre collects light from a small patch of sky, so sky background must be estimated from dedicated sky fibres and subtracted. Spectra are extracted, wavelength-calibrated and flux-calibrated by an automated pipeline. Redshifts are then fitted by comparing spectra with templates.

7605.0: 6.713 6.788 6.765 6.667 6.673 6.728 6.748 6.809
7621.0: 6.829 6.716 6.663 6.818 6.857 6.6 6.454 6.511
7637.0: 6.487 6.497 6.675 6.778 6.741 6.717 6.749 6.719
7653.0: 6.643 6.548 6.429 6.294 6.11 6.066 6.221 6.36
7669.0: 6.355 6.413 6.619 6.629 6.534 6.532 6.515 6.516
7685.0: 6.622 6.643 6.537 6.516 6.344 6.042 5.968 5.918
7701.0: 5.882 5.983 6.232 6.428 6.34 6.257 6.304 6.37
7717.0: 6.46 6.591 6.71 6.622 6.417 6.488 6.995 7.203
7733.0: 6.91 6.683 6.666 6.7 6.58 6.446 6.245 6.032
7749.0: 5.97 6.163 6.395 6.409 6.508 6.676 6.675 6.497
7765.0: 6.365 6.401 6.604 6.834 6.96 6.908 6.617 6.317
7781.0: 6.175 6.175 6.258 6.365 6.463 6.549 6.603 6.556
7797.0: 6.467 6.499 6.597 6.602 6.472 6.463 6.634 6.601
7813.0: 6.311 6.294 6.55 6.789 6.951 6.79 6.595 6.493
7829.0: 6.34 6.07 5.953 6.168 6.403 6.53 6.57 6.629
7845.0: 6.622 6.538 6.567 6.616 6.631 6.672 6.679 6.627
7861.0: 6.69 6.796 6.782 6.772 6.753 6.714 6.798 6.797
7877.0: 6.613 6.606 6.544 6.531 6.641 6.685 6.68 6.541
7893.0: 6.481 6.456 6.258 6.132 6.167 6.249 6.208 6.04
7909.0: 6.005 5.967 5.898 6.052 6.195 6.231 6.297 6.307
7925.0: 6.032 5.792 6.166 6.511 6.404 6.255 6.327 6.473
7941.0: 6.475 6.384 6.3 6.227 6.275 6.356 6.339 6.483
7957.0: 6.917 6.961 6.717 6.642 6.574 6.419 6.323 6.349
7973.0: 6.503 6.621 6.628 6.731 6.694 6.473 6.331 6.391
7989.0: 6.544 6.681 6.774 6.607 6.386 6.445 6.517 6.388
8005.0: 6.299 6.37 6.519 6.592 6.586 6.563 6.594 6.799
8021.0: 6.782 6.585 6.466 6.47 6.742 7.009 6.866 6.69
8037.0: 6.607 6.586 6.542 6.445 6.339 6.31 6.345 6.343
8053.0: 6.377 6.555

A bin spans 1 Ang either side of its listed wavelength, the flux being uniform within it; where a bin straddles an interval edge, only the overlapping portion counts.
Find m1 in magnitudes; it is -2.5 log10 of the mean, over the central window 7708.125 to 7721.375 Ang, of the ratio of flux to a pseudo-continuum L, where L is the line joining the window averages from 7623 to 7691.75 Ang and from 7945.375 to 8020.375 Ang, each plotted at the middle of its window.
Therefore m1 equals 0.02 mag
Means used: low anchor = 6.54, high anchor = 6.53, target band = 6.42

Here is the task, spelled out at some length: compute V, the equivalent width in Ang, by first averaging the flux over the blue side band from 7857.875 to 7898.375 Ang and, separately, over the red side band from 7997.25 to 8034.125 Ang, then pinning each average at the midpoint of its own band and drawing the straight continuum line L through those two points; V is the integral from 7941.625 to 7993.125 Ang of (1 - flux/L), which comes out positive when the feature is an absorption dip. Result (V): 0.6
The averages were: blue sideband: 6.63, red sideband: 6.58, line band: 6.52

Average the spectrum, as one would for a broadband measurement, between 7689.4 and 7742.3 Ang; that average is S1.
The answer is 6.45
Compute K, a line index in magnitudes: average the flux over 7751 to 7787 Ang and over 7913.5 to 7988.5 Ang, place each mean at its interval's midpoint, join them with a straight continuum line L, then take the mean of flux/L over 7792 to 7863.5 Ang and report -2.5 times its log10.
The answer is -0.01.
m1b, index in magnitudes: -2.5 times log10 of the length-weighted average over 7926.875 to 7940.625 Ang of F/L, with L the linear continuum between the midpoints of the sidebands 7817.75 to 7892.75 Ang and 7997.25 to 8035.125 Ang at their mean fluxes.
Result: 0.05 mag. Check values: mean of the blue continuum 6.6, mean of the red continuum 6.59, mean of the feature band 6.32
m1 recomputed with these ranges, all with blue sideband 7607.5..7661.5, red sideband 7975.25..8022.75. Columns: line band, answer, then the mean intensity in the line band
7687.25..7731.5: 0.04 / 6.39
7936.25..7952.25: 0.04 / 6.35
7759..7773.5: 0.00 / 6.61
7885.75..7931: 0.06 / 6.23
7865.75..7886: -0.02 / 6.68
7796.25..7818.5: 0.02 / 6.51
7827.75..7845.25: 0.04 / 6.36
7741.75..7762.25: 0.04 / 6.36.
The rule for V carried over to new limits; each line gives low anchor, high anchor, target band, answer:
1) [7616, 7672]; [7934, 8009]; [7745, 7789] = 0.7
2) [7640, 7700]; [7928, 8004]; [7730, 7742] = -0.6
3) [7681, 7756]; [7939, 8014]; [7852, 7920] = 0.1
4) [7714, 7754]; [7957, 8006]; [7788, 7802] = 0.0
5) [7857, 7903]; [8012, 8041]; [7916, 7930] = 1.0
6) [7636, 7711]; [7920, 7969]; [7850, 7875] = -1.2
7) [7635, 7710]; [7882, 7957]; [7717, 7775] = -1.6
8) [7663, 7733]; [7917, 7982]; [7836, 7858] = -0.5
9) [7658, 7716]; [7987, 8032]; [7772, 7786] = -0.2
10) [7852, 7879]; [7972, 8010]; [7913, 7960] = 2.0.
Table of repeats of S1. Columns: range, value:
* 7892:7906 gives 6.28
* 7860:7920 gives 6.44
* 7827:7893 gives 6.58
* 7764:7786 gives 6.51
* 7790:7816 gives 6.51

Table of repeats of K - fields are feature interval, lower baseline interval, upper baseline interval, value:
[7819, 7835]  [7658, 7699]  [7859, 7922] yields -0.006 mag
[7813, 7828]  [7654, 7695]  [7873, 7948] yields -0.042 mag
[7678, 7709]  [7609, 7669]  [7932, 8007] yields 0.044 mag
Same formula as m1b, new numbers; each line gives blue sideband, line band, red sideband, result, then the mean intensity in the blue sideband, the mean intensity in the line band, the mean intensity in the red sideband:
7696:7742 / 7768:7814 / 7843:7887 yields 0.01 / 6.47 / 6.52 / 6.67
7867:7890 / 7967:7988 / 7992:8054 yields 0.01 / 6.67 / 6.5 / 6.55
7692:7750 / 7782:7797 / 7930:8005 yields 0.00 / 6.41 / 6.43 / 6.5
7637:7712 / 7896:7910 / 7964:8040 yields 0.06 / 6.42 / 6.15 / 6.57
